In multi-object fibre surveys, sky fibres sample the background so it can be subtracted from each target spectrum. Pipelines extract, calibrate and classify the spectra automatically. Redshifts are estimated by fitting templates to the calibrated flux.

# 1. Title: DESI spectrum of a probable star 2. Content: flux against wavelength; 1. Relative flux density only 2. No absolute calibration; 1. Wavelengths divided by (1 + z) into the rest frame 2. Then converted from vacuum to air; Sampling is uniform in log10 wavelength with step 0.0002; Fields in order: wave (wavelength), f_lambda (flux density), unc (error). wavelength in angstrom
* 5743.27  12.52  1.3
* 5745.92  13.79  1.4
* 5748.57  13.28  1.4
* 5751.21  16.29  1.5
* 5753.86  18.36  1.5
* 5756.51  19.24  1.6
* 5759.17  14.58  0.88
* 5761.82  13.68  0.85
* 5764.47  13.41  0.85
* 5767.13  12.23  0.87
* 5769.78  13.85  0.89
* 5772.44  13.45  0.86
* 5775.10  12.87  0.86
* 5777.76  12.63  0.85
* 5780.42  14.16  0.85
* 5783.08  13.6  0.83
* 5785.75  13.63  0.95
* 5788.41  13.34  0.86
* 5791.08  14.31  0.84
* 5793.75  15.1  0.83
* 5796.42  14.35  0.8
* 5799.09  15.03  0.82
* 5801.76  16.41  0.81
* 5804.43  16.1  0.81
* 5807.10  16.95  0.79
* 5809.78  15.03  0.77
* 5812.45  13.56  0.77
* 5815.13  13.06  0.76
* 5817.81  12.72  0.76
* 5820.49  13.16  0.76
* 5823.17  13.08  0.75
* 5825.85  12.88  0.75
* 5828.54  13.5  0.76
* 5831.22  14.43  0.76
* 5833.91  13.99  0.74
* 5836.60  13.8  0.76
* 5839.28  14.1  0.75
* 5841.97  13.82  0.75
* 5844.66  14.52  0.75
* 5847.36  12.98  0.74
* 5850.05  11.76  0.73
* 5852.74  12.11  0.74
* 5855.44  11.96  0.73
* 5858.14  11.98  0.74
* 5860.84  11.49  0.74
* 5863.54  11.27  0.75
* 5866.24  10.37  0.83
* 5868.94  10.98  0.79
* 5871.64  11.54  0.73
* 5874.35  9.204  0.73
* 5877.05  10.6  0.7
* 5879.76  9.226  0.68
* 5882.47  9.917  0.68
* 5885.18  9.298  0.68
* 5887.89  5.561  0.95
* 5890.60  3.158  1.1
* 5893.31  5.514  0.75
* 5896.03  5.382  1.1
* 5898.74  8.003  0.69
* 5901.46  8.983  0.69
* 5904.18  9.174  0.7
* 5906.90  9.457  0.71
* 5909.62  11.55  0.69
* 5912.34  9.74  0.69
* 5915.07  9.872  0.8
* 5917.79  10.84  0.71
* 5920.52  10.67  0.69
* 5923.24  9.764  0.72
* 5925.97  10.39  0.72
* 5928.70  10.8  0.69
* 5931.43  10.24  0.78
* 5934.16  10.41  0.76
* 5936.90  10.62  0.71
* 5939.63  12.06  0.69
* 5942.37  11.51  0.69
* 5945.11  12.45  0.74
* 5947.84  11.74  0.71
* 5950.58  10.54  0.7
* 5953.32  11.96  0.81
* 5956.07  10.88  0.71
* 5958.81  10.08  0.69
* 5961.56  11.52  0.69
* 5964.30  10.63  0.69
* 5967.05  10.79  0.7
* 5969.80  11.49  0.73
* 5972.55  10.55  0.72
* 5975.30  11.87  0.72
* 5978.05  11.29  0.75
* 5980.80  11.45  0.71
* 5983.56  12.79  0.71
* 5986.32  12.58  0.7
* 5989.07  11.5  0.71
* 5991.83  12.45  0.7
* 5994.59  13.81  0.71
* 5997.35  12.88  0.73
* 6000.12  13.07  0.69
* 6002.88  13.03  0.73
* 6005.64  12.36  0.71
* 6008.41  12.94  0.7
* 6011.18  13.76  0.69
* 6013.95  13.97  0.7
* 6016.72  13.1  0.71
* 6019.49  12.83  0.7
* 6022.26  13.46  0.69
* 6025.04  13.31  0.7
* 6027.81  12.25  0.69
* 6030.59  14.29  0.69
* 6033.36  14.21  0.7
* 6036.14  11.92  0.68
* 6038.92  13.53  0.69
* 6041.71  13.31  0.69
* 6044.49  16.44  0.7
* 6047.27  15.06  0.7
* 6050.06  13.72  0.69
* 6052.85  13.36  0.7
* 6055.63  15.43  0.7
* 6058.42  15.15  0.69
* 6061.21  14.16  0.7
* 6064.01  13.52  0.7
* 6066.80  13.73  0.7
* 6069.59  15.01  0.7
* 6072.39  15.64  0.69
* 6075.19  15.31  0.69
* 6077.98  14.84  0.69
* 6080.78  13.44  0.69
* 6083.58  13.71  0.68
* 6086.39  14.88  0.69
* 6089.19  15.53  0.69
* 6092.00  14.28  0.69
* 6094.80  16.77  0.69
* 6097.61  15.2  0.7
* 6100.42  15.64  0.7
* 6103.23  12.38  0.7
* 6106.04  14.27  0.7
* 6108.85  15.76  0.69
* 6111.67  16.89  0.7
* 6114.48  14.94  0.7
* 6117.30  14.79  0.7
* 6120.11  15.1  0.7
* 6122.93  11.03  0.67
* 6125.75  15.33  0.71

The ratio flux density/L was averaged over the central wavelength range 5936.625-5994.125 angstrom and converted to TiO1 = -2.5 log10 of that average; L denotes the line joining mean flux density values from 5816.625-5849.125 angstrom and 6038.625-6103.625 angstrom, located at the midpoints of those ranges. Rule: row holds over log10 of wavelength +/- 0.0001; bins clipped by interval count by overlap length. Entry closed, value 0.22 mag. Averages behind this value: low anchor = 13.6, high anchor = 14.6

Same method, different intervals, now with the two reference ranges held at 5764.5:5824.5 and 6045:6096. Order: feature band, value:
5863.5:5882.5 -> 0.34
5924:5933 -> 0.35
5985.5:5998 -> 0.15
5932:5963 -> 0.27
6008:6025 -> 0.09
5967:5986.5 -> 0.24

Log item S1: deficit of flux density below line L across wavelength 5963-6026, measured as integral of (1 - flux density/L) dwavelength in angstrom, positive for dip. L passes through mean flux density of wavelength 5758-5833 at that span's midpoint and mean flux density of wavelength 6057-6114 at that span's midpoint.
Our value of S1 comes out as 9.17 angstrom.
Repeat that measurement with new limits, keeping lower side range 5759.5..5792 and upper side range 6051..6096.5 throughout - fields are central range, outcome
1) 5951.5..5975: 5.3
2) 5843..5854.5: 0.8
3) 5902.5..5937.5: 9.4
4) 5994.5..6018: 2.0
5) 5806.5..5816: -0.7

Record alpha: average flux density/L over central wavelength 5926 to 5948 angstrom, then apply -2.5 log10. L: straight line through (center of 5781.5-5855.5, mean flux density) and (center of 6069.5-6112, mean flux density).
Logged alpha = 0.275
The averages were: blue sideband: 13.9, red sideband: 14.9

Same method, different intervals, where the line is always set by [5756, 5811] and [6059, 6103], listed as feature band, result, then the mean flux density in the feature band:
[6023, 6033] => 0.10 mag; 13.4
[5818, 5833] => 0.08 mag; 13.4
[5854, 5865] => 0.24 mag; 11.7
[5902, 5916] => 0.42 mag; 9.9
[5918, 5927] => 0.37 mag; 10.3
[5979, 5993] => 0.20 mag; 12.1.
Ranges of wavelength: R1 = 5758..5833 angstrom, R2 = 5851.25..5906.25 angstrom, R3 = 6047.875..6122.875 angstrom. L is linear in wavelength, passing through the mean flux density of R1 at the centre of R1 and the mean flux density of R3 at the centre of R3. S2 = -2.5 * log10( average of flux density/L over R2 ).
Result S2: 0.46 mag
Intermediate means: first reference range 14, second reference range 14.7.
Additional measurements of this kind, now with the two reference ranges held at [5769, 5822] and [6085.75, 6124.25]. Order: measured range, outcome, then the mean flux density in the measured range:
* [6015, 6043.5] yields 0.11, 13.3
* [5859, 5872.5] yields 0.27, 11.1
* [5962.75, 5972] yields 0.31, 10.9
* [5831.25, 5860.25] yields 0.09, 13.1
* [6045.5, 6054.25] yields 0.04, 14.2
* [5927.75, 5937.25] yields 0.35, 10.5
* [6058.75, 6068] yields 0.06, 14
